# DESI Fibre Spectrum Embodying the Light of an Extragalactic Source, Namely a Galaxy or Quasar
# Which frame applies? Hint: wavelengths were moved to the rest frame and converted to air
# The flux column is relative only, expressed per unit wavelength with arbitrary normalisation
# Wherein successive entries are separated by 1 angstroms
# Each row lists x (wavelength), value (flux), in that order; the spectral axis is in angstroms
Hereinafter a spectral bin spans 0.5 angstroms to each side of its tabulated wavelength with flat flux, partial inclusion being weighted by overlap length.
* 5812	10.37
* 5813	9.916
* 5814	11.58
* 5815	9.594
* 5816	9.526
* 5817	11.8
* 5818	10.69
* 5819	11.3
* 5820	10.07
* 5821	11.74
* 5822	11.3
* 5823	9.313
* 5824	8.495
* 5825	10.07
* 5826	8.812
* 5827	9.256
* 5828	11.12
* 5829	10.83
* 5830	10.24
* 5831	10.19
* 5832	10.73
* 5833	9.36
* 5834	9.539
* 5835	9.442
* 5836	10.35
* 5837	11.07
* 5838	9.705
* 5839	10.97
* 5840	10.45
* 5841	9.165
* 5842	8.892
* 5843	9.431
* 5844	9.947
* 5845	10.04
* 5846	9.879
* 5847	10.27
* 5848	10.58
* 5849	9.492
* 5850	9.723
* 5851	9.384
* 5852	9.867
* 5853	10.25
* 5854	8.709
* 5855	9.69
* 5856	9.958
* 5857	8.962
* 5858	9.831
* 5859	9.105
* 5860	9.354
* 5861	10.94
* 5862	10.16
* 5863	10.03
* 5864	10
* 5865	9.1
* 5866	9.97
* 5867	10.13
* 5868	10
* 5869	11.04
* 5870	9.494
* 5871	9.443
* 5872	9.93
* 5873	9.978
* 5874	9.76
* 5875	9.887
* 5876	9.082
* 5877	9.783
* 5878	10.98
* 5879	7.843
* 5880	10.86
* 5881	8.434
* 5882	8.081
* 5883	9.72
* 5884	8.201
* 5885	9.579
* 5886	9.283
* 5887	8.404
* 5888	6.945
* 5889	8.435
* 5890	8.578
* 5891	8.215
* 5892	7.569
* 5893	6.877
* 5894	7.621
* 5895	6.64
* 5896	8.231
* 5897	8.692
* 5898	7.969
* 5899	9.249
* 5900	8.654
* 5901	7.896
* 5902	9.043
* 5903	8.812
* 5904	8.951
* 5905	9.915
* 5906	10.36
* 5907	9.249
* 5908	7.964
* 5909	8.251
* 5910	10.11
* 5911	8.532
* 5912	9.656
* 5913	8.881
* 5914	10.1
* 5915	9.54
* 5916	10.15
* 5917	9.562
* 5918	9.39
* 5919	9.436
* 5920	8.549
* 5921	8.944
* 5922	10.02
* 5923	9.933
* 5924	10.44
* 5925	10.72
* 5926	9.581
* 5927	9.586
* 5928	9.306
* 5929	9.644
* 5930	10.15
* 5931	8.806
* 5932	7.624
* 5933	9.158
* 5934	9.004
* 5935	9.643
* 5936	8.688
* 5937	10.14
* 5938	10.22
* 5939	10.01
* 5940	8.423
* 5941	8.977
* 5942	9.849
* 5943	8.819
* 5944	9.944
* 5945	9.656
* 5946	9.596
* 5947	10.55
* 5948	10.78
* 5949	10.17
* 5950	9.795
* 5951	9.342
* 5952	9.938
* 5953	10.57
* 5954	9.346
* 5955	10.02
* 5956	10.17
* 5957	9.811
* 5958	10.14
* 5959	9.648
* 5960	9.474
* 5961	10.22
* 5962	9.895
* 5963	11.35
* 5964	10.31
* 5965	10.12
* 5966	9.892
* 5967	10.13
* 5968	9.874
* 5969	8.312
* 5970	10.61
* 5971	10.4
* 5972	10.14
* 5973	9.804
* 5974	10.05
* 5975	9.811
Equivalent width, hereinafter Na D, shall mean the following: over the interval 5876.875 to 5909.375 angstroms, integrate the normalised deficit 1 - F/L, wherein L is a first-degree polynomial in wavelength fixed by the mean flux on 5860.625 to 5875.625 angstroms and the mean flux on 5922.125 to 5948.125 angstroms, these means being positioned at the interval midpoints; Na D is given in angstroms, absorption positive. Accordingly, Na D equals 3.9 angstroms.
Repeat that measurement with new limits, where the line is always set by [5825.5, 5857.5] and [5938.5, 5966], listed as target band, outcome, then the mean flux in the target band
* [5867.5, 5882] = 0.3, 9.69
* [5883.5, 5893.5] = 1.7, 8.21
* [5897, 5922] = 1.9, 9.14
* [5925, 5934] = 0.5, 9.3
